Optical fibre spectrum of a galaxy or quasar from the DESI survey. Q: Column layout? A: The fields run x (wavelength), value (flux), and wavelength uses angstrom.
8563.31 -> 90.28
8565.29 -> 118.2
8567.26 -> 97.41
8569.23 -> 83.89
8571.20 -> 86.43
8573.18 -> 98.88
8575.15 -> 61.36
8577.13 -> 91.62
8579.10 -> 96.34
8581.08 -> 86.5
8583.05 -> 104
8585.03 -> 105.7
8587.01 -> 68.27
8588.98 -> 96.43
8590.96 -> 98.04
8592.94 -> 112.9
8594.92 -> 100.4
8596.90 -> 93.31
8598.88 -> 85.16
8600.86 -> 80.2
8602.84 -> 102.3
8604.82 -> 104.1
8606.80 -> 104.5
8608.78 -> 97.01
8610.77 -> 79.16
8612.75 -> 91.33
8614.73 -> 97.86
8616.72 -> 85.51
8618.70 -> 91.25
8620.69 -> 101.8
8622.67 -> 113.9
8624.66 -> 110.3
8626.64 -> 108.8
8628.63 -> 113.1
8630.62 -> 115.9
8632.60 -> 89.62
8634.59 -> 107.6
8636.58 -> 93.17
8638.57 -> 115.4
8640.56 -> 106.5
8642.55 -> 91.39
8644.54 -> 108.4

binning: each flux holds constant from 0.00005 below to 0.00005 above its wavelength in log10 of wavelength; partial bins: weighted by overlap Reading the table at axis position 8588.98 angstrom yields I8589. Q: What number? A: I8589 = 96.43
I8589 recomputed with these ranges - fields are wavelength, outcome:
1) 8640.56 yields 106.5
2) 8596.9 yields 93.31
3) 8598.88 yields 85.16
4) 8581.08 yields 86.5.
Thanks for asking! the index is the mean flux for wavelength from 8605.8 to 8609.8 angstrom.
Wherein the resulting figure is 101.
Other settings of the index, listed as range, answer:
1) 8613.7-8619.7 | 91.5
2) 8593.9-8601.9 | 89.9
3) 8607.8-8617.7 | 90.1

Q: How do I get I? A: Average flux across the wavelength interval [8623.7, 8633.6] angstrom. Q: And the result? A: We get 108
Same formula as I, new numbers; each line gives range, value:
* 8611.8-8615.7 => 94.7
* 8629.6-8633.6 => 103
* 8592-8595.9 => 107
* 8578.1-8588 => 92.2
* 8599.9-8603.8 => 91.3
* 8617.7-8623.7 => 102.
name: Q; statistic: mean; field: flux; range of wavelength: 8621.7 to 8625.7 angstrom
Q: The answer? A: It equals 112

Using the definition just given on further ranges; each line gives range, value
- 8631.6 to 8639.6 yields 102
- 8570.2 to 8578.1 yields 84.5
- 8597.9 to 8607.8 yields 95.3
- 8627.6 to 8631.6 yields 114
